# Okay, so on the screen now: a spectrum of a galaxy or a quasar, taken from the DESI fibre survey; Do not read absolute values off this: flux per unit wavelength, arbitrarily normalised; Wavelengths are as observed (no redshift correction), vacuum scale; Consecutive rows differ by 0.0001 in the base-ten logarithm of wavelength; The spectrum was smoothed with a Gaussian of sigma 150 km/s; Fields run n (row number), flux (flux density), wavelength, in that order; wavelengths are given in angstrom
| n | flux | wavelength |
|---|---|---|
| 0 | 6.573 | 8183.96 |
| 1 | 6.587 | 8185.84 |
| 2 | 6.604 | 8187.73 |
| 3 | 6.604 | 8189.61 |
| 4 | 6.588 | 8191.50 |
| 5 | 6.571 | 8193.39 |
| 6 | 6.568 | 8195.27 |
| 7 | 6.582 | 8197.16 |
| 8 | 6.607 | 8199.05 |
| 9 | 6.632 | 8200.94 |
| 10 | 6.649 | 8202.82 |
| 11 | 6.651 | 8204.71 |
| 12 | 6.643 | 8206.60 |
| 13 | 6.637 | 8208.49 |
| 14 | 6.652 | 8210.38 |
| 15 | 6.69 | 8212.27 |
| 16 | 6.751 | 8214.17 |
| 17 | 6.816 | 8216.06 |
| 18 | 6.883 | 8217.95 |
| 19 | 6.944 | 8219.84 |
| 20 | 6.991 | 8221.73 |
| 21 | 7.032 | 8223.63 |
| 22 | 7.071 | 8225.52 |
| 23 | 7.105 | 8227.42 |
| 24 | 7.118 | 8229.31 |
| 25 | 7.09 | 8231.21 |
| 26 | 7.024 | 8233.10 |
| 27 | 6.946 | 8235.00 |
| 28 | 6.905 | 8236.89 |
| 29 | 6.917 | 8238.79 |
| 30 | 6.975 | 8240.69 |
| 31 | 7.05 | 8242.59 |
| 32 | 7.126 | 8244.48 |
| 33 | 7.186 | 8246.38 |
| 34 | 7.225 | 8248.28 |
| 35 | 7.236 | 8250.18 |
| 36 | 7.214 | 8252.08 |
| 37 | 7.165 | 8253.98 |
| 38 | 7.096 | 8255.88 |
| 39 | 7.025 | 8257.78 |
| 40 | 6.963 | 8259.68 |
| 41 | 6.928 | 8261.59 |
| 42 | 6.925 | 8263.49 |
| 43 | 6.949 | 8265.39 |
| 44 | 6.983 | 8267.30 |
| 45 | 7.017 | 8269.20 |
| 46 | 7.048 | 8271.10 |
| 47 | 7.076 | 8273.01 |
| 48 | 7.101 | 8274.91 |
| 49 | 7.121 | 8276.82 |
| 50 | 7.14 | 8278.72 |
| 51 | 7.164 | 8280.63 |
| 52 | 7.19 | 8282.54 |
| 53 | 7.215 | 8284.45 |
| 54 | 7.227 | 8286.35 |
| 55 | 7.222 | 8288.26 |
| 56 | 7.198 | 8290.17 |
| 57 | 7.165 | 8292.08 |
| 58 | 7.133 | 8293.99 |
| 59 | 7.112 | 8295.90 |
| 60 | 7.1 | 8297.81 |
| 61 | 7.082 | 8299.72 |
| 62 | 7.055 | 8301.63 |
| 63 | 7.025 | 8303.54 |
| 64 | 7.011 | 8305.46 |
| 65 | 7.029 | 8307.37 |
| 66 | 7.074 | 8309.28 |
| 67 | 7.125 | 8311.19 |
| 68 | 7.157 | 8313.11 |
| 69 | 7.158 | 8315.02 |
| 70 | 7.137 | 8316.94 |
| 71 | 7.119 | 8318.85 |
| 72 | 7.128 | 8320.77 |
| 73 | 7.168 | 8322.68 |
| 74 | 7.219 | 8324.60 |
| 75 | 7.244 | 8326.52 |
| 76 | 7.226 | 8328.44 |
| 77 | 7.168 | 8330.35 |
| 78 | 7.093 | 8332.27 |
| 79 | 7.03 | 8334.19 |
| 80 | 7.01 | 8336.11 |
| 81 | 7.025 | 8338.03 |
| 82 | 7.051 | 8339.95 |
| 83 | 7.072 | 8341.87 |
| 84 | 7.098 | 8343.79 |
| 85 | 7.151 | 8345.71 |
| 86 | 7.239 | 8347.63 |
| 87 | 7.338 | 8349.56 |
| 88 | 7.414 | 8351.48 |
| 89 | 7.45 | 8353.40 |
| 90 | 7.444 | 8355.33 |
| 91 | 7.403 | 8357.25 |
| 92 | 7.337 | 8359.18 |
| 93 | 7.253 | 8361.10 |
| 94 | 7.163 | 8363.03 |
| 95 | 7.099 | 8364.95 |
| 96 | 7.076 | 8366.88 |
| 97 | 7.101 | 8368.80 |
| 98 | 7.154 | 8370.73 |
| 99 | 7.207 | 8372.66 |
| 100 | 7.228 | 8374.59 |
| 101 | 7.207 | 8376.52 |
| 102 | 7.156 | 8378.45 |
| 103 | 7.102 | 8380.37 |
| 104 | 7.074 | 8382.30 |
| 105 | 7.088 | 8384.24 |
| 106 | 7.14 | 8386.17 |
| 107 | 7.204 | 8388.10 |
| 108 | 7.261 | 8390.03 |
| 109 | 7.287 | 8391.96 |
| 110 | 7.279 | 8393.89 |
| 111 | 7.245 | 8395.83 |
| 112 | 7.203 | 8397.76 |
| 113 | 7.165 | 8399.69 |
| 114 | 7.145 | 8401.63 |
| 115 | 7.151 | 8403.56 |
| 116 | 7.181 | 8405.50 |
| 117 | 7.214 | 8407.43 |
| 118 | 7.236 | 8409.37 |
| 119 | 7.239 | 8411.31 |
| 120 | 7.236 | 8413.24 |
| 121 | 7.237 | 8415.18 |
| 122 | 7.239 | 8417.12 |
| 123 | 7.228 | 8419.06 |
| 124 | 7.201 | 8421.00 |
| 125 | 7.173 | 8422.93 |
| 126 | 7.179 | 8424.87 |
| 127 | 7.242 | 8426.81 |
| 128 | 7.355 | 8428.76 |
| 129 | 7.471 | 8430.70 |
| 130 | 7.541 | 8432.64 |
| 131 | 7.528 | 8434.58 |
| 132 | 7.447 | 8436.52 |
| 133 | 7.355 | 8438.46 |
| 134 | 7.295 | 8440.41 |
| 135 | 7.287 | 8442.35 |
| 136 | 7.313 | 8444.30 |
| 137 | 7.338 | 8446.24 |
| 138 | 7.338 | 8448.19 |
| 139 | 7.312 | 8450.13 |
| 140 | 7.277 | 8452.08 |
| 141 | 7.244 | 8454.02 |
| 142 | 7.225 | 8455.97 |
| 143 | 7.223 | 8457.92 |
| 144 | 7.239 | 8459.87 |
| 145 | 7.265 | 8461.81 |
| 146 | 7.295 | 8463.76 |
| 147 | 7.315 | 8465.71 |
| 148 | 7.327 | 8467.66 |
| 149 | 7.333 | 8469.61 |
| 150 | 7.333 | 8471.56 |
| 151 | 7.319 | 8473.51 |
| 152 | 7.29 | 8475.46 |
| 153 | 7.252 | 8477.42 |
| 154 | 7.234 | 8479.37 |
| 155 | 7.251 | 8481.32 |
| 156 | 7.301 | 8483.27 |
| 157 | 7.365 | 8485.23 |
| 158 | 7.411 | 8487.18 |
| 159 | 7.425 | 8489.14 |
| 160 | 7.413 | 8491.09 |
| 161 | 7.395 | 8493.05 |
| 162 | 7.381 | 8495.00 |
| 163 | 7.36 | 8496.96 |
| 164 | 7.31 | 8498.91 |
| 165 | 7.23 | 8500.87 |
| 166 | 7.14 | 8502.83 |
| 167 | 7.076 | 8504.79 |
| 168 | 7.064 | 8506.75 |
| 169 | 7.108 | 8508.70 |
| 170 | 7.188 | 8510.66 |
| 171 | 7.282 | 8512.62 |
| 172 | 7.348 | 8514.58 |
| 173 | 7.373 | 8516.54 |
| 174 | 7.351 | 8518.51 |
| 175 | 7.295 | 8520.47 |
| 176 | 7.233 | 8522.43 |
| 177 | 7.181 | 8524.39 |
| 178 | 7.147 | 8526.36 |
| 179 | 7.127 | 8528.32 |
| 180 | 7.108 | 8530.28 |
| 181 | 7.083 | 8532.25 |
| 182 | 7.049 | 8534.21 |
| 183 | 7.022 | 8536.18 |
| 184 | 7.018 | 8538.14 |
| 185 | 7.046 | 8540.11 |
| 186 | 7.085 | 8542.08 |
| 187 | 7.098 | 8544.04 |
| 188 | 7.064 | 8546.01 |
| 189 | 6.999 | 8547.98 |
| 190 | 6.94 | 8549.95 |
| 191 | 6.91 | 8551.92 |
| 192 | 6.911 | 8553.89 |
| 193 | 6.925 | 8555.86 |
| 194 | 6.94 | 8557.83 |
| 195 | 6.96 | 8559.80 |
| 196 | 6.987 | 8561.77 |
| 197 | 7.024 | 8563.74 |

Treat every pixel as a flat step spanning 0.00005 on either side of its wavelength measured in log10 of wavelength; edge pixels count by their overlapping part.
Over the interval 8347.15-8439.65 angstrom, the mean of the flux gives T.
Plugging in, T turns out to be 7.25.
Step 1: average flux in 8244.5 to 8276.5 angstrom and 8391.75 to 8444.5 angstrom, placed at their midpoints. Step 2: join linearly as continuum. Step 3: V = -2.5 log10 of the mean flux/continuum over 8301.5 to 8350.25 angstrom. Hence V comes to 0.01 mag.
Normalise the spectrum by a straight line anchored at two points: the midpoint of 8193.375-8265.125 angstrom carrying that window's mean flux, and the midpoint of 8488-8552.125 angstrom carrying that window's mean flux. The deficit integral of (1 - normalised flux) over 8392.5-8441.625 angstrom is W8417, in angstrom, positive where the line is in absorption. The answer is -1.3 angstrom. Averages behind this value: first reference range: 6.92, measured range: 7.27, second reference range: 7.18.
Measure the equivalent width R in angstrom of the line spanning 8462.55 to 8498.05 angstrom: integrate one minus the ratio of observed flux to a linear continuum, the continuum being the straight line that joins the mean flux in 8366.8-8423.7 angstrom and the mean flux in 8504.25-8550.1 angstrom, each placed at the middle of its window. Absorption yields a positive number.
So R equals -0.86 angstrom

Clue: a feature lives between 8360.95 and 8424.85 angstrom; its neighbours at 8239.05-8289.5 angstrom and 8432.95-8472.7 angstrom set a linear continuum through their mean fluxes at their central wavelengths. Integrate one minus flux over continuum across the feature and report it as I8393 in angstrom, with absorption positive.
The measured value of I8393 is 0.5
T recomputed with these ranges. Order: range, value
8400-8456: 7.28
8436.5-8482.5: 7.29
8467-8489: 7.31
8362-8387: 7.14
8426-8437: 7.43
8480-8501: 7.35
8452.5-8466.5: 7.26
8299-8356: 7.15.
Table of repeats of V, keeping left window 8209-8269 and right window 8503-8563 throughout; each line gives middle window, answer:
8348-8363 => -0.05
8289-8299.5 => -0.02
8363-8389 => -0.02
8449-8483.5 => -0.03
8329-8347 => -0.01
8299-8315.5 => -0.01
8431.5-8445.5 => -0.05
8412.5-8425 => -0.02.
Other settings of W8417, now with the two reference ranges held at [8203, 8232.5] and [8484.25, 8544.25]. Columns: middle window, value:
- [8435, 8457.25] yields -0.6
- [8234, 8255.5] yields -0.6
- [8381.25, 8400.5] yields -0.3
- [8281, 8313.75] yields -0.8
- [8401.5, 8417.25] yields -0.3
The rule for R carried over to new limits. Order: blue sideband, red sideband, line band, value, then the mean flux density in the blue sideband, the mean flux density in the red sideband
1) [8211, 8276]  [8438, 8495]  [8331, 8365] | -0.3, 7.01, 7.31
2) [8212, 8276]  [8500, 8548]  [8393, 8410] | -0.3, 7.02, 7.15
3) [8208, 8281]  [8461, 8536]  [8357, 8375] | -0.2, 7.01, 7.26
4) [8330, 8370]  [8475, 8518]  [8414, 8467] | -0.4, 7.19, 7.28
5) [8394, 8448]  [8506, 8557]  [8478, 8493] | -0.3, 7.28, 7.11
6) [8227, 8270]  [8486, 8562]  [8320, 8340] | -0.1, 7.05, 7.16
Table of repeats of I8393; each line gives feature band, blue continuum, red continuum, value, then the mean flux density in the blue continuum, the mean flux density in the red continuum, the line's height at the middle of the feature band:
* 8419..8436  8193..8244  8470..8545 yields -0.5 angstrom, 6.84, 7.23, 7.12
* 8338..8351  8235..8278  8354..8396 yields 0.0 angstrom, 7.06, 7.21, 7.17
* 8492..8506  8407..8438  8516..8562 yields -0.2 angstrom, 7.3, 7.07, 7.15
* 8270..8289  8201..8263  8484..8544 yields -0.4 angstrom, 6.96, 7.22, 7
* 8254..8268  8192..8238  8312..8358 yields -0.1 angstrom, 6.81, 7.19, 6.96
